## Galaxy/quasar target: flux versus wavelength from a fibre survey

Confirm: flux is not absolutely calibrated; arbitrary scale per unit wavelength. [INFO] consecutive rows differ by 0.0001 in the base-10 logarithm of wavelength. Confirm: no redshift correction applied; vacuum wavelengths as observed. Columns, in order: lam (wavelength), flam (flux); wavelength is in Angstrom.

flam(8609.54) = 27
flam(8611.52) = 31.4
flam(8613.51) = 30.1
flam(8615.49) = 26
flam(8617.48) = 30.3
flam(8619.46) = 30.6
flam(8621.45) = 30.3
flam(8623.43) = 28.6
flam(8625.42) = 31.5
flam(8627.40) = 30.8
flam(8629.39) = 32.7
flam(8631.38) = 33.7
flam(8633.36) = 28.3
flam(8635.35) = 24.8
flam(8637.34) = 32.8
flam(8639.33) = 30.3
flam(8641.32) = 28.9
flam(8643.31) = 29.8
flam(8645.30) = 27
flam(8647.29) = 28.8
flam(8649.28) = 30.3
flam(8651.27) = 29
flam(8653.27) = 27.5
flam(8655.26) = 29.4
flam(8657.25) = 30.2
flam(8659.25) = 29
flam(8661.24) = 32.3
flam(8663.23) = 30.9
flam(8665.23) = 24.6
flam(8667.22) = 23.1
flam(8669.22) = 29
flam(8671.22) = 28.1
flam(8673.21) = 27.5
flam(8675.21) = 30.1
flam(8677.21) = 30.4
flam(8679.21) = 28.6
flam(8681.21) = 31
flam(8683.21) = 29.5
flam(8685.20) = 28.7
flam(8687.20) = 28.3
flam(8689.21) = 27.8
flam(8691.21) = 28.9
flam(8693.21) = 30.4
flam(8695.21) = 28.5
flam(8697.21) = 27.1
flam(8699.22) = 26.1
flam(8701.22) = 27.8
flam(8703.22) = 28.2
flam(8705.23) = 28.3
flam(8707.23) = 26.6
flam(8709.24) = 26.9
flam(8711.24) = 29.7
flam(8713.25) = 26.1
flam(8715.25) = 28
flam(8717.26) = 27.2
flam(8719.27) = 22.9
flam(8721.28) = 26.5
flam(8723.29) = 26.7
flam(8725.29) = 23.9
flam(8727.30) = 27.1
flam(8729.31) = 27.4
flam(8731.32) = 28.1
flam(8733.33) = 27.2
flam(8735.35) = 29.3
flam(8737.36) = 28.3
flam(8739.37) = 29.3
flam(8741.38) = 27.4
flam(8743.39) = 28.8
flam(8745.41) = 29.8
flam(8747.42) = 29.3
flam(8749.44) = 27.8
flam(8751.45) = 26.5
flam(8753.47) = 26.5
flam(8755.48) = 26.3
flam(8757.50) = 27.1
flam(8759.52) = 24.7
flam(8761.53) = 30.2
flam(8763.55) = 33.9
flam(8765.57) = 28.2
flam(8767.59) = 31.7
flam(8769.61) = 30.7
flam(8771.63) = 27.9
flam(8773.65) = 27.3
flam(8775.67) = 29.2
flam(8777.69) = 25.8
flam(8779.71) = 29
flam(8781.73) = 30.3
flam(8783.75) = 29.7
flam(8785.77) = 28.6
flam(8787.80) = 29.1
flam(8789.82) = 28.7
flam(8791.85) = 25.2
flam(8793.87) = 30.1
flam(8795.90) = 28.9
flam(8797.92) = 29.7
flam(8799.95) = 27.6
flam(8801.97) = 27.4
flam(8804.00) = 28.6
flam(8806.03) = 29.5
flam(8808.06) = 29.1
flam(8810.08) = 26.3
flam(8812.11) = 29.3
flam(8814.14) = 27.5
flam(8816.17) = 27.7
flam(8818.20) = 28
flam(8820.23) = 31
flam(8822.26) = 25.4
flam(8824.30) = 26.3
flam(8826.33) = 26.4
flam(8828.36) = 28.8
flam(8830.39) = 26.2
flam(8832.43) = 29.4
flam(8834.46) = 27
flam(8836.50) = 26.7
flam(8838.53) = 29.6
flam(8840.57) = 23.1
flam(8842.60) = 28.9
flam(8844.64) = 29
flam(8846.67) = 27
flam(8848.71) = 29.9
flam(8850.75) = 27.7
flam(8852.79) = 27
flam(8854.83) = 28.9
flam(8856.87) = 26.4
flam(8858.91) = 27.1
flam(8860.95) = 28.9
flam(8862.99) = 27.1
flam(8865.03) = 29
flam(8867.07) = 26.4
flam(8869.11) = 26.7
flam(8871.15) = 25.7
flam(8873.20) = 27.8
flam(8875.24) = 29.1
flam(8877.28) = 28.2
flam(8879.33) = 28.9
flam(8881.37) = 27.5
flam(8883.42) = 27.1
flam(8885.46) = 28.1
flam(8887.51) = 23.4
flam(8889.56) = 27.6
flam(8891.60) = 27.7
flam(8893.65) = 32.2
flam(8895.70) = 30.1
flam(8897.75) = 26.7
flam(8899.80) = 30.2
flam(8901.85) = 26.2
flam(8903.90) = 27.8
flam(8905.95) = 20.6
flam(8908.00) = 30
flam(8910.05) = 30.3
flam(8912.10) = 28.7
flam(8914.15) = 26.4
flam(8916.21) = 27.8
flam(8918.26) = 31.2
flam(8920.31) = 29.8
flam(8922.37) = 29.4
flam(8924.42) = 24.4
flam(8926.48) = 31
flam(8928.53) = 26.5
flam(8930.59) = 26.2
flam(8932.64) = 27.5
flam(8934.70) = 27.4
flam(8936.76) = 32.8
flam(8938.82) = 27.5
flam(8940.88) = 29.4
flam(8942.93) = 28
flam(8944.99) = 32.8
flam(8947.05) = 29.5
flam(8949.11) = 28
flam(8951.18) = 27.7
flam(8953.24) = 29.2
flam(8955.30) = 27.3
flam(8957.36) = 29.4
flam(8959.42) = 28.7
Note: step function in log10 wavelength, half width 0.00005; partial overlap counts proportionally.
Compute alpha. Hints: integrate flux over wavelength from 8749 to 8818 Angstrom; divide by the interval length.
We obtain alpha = 28.4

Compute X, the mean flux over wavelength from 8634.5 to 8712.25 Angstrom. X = 28.6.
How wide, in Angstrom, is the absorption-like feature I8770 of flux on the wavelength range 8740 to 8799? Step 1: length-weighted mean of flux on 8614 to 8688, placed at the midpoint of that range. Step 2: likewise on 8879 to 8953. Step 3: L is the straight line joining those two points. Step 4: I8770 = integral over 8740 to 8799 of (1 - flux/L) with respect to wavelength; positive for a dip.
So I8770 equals 0.5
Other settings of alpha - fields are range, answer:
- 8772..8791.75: 28.5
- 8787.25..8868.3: 27.9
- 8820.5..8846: 27.3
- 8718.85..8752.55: 27.5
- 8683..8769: 27.9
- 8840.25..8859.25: 27.7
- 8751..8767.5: 28.2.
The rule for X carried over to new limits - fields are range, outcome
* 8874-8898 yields 28.1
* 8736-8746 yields 28.7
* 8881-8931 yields 27.9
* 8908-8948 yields 28.8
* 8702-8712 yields 27.9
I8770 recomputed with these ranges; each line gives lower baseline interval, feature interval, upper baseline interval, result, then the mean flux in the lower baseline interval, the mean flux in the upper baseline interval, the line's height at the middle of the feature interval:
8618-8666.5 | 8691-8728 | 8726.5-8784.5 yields 2.26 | 29.6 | 28.4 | 28.9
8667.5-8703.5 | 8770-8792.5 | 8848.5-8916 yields -0.18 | 28.6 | 27.7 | 28.1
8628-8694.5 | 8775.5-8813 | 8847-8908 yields -0.41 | 29.1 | 27.6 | 28.2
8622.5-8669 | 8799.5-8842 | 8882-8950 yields 1.41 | 29.3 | 28.2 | 28.6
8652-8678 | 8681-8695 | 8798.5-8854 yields -0.29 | 28.6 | 27.8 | 28.5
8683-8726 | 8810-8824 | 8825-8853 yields -0.16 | 27.4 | 27.6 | 27.6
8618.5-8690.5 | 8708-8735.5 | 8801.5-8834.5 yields 1.78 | 29.3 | 27.9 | 28.7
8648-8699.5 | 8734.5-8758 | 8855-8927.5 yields 0.34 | 28.7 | 27.9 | 28.5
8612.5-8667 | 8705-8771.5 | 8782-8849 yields 1.97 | 29.5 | 28.1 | 28.7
